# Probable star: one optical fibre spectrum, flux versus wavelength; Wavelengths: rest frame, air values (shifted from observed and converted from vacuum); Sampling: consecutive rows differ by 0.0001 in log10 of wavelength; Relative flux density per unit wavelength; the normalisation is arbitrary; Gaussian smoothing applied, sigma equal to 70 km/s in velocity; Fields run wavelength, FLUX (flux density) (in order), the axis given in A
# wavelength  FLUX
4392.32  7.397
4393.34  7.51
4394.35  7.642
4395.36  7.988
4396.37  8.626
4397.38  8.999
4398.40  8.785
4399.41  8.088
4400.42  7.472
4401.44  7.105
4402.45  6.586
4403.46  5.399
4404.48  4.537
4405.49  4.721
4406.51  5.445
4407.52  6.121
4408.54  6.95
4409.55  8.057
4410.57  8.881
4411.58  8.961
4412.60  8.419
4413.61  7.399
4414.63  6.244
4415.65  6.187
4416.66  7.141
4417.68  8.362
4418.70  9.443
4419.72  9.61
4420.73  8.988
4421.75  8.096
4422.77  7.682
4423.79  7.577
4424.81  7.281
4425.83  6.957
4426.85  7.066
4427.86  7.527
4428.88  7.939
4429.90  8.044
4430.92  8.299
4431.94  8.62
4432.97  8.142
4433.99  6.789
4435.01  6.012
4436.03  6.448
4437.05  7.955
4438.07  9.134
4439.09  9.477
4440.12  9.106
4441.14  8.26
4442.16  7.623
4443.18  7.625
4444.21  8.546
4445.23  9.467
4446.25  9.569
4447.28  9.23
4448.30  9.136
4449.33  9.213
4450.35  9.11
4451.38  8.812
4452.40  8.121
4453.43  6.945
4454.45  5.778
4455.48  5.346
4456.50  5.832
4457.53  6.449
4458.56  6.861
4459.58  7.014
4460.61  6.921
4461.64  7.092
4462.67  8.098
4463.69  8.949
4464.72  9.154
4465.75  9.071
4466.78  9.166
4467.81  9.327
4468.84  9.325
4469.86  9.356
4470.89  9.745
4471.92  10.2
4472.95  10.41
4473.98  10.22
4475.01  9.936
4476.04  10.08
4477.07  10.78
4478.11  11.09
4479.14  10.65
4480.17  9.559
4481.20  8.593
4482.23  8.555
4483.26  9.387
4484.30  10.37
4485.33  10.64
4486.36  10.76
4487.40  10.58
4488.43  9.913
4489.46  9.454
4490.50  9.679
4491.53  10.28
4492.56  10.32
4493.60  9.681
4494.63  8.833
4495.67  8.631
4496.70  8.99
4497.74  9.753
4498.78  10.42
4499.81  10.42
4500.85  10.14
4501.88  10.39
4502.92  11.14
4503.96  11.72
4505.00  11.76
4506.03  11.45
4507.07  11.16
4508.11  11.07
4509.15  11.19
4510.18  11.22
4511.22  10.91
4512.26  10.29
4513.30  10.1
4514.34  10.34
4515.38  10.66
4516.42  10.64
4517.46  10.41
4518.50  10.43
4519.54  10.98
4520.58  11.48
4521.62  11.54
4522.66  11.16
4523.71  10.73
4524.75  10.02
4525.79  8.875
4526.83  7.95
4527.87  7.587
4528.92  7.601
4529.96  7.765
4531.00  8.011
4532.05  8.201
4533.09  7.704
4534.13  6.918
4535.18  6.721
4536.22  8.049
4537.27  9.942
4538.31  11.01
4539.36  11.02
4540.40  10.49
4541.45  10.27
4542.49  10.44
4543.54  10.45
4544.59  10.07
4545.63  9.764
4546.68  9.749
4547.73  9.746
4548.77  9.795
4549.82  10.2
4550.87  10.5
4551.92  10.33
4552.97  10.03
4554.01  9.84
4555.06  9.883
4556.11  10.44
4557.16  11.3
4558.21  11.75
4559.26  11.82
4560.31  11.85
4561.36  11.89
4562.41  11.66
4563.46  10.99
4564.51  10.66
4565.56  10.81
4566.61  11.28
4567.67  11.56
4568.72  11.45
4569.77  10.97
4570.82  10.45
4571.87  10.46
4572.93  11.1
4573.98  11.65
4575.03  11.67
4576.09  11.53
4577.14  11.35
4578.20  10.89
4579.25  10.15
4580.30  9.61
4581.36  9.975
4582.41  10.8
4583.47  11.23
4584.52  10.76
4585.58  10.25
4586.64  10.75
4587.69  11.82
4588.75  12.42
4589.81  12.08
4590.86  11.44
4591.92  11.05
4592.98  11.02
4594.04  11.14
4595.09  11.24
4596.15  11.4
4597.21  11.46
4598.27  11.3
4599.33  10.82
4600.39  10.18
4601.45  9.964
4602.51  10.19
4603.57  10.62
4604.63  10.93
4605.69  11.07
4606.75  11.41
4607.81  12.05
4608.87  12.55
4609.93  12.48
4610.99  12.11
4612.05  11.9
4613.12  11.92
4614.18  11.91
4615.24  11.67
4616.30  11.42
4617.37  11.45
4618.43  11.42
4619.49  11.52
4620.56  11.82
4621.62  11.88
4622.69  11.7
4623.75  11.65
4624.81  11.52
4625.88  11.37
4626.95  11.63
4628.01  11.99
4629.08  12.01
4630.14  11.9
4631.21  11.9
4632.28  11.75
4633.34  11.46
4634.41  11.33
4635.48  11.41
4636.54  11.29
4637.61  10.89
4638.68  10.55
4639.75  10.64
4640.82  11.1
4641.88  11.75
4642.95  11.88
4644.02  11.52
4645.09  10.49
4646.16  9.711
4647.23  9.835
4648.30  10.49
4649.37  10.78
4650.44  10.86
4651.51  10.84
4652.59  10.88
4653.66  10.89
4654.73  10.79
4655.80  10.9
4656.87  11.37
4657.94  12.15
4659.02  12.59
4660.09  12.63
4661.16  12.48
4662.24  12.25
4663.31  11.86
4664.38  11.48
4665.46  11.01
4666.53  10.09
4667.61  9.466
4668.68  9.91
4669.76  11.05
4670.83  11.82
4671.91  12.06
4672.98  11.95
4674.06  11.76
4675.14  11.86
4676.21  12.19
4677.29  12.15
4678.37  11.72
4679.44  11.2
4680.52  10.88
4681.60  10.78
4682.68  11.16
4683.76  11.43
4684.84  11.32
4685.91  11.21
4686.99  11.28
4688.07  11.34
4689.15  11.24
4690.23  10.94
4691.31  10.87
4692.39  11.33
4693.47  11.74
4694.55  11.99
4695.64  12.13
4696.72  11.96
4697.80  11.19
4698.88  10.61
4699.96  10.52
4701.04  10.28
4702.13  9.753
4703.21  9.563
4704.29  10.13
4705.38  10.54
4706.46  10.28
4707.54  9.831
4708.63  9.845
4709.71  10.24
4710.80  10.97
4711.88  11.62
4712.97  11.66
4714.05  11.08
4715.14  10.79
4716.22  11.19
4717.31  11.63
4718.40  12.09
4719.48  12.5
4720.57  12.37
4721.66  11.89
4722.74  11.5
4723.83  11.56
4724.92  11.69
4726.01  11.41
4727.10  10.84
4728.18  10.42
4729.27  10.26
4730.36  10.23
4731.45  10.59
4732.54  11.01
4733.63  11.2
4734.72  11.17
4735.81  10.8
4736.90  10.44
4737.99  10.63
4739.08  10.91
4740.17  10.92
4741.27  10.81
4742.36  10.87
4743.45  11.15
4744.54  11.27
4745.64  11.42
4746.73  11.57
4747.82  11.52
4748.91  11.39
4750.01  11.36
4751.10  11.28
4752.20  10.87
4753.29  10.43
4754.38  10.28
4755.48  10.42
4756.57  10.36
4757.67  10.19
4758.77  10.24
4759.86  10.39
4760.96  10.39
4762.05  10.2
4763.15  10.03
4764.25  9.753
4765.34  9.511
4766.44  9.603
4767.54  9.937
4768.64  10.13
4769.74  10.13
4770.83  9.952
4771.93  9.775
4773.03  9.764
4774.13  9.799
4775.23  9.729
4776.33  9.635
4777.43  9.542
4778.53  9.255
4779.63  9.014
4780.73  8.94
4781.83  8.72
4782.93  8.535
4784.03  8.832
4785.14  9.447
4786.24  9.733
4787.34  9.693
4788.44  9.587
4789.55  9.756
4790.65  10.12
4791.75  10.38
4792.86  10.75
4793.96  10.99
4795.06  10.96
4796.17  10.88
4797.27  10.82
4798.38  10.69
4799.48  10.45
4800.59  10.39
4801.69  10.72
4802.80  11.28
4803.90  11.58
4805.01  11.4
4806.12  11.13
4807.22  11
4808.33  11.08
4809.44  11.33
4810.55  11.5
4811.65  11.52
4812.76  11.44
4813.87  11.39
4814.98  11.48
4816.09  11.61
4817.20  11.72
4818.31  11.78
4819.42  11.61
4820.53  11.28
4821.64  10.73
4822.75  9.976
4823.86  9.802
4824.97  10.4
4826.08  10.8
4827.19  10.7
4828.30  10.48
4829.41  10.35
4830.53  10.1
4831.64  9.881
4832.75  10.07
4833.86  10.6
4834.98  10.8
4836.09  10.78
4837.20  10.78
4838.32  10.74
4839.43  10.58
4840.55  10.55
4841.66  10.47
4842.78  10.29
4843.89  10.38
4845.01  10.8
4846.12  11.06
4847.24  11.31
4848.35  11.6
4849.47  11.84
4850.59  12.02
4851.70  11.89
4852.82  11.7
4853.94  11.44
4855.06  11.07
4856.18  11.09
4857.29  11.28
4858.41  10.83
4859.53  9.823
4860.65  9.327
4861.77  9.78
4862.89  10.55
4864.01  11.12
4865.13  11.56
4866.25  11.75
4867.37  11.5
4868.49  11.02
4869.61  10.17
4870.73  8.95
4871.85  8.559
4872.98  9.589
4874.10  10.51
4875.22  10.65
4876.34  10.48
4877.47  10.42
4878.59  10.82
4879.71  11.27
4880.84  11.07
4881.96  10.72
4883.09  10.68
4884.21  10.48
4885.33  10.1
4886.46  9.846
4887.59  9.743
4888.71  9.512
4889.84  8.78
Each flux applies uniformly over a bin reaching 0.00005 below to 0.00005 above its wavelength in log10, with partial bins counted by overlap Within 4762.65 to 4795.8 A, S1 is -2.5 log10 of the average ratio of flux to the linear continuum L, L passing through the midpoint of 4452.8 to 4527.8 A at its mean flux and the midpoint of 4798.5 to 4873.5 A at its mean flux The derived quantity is 0.097 mag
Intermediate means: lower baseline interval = 9.66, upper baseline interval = 10.8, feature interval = 9.74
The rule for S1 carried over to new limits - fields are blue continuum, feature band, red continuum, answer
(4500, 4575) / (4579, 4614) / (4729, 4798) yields -0.087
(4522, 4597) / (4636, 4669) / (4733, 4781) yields -0.071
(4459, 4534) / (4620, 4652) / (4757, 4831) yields -0.123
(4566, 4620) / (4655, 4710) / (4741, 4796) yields -0.050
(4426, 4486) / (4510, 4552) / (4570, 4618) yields 0.026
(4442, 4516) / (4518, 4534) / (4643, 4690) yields 0.069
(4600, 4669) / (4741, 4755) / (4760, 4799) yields -0.094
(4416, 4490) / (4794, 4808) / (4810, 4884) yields -0.041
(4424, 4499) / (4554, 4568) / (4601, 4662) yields -0.088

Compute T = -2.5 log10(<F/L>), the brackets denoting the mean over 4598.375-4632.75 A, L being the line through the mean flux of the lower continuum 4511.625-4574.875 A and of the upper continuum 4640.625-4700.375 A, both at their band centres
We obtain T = -0.07 mag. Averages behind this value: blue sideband 10.2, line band 11.5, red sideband 11.3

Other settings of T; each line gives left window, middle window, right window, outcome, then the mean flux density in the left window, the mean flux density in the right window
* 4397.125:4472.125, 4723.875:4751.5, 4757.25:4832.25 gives -0.109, 7.85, 10.4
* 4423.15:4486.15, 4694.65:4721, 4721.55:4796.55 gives -0.093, 8.5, 10.4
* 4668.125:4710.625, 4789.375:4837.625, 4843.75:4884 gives 0.002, 11.1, 10.8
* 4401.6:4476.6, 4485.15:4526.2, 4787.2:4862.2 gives -0.229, 7.97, 10.8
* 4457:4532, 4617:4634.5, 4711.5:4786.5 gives -0.150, 9.76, 10.6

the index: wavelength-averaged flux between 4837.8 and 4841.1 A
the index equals 10.6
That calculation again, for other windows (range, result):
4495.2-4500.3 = 9.65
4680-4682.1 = 10.8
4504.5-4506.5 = 11.7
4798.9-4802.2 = 10.5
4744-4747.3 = 11.4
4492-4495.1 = 9.64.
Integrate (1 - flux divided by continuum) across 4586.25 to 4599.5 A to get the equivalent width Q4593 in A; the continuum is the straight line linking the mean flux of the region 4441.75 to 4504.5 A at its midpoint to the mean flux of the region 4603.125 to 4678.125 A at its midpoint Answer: -0.8 A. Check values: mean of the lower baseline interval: 9.16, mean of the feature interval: 11.4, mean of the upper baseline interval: 11.4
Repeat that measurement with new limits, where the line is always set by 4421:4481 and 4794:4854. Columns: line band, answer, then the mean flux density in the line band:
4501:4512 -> -3.0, 11.1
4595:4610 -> -2.7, 11.1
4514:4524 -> -2.2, 10.8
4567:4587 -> -3.5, 10.9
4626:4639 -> -2.5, 11.5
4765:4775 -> 0.7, 9.84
